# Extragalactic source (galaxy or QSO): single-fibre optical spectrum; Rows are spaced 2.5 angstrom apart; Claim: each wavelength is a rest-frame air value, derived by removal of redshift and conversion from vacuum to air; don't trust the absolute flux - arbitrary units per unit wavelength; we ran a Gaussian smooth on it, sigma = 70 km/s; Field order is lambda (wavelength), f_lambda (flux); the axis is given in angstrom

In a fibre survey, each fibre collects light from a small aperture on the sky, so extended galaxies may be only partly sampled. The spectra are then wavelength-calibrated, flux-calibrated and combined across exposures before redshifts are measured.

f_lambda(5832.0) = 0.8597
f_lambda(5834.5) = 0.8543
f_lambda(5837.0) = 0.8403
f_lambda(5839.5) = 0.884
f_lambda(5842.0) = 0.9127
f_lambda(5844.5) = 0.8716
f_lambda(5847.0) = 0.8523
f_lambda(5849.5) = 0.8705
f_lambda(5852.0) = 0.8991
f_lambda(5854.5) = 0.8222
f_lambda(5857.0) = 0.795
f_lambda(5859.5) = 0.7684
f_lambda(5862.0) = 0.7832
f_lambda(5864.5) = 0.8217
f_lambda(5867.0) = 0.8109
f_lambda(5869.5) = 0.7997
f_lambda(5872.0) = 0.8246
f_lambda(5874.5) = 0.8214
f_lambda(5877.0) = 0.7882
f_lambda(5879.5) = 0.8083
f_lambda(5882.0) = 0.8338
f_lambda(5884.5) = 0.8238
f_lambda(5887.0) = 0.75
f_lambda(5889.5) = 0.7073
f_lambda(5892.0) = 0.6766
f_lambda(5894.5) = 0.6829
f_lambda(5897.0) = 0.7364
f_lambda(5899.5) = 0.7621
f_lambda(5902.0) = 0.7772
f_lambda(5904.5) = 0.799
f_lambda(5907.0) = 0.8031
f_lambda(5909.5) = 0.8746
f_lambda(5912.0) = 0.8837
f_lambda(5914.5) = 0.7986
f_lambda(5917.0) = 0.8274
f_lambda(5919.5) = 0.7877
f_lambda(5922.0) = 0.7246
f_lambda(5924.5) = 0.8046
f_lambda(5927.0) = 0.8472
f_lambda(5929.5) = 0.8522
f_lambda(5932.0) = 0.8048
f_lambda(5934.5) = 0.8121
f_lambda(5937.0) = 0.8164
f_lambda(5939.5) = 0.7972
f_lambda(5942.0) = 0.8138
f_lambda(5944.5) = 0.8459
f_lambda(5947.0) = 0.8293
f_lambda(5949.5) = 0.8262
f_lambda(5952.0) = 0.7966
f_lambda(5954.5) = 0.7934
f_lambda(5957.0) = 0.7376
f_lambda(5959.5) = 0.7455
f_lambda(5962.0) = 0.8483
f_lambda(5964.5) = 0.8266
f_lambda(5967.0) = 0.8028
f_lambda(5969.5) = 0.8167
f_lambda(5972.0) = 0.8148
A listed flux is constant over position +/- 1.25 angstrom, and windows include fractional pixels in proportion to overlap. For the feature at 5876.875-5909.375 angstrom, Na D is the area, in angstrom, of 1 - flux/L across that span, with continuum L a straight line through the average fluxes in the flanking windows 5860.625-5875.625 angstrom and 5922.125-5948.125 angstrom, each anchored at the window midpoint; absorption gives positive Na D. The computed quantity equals 1.8 angstrom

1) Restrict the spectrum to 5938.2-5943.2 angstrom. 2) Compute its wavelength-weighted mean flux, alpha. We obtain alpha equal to 0.806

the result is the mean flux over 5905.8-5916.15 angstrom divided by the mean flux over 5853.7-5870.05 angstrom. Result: 1.1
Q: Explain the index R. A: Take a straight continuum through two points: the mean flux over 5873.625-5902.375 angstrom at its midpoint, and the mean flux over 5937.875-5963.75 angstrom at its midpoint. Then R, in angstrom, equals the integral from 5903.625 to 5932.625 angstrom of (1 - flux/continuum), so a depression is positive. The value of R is -1.31 angstrom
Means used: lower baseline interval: 0.763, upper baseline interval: 0.804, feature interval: 0.818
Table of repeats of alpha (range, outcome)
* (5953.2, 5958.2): 0.766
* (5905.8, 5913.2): 0.854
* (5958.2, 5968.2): 0.805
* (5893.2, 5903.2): 0.739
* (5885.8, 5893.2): 0.711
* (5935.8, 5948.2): 0.821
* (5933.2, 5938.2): 0.814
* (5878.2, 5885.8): 0.821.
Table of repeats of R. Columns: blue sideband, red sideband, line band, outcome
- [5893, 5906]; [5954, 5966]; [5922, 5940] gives -0.98 angstrom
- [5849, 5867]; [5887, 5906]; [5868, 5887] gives -0.79 angstrom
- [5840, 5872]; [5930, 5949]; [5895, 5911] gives 0.72 angstrom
